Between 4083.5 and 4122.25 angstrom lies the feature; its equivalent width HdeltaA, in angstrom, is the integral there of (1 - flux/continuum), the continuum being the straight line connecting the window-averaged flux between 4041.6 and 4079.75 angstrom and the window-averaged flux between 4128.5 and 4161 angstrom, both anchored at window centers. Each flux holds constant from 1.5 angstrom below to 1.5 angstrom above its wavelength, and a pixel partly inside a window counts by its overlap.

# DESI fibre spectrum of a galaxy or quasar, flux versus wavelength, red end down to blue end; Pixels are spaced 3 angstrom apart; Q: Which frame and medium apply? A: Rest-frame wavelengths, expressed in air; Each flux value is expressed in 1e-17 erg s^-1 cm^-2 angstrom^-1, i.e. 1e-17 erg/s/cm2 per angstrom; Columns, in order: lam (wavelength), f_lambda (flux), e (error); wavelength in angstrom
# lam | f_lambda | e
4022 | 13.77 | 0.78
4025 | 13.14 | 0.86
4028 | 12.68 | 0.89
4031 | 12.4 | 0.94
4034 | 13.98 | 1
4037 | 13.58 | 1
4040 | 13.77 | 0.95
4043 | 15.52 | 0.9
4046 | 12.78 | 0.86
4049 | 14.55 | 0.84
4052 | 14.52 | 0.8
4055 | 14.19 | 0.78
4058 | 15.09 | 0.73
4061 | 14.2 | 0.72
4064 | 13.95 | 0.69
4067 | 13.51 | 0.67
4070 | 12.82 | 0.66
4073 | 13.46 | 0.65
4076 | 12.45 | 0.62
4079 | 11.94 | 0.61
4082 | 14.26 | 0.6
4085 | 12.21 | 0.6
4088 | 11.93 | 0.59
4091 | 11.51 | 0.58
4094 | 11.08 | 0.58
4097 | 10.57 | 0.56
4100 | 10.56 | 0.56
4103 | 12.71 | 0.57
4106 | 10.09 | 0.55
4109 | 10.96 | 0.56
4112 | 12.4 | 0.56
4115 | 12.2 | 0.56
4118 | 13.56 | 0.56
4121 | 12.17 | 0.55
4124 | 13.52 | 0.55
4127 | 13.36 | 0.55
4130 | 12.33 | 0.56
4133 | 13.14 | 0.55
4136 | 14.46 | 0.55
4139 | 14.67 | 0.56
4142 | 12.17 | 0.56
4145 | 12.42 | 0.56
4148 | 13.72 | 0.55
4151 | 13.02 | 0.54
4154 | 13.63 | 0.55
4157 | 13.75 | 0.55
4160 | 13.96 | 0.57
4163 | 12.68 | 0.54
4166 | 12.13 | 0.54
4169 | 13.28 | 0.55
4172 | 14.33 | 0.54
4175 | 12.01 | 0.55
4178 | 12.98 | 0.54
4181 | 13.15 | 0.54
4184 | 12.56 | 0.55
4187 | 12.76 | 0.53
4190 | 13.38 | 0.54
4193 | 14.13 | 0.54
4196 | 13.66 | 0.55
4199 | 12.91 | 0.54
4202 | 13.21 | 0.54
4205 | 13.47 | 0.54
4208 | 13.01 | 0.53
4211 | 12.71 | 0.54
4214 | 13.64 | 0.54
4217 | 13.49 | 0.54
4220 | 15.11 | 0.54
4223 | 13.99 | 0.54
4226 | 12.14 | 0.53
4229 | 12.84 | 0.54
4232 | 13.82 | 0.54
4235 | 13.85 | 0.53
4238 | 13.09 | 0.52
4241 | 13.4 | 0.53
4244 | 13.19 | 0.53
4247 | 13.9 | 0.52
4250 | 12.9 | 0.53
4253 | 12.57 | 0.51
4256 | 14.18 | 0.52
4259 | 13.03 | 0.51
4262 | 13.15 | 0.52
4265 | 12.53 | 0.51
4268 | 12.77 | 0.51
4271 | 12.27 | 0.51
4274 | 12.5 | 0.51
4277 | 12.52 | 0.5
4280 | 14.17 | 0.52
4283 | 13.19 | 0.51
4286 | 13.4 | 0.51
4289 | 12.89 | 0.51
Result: 5.4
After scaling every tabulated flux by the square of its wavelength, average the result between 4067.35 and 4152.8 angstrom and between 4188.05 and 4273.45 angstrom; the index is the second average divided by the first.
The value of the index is 1.13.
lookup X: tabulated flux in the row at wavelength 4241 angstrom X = 13.4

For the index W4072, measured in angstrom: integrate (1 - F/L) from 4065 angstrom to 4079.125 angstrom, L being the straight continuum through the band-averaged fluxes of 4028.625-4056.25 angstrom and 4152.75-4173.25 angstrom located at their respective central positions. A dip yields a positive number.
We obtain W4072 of 0.8 angstrom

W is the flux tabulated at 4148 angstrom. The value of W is 13.72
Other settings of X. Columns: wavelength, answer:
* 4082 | 14.26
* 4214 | 13.64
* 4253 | 12.57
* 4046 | 12.78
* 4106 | 10.09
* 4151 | 13.02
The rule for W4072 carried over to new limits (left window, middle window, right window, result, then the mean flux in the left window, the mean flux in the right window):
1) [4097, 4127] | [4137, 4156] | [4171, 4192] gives -1.2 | 12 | 13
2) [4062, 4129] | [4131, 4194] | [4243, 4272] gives -3.0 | 12.3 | 13.1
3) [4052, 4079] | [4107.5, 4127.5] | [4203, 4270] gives 1.5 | 13.7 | 13.3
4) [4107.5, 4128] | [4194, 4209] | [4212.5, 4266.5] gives -0.2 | 12.6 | 13.4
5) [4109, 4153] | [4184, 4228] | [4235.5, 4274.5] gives -1.1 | 13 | 13.1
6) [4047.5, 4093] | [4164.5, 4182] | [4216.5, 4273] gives 0.4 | 13.3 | 13.3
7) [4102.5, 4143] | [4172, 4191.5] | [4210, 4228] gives 0.4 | 12.7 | 13.5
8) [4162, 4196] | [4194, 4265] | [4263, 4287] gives -2.0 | 13.1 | 12.9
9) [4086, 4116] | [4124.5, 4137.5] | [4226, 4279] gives -1.8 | 11.4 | 13.1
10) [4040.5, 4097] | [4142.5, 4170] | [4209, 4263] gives 0.4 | 13.3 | 13.4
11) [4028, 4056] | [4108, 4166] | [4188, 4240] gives 2.4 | 13.8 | 13.4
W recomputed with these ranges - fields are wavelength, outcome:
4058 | 15.09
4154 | 13.63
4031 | 12.4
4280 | 14.17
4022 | 13.77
